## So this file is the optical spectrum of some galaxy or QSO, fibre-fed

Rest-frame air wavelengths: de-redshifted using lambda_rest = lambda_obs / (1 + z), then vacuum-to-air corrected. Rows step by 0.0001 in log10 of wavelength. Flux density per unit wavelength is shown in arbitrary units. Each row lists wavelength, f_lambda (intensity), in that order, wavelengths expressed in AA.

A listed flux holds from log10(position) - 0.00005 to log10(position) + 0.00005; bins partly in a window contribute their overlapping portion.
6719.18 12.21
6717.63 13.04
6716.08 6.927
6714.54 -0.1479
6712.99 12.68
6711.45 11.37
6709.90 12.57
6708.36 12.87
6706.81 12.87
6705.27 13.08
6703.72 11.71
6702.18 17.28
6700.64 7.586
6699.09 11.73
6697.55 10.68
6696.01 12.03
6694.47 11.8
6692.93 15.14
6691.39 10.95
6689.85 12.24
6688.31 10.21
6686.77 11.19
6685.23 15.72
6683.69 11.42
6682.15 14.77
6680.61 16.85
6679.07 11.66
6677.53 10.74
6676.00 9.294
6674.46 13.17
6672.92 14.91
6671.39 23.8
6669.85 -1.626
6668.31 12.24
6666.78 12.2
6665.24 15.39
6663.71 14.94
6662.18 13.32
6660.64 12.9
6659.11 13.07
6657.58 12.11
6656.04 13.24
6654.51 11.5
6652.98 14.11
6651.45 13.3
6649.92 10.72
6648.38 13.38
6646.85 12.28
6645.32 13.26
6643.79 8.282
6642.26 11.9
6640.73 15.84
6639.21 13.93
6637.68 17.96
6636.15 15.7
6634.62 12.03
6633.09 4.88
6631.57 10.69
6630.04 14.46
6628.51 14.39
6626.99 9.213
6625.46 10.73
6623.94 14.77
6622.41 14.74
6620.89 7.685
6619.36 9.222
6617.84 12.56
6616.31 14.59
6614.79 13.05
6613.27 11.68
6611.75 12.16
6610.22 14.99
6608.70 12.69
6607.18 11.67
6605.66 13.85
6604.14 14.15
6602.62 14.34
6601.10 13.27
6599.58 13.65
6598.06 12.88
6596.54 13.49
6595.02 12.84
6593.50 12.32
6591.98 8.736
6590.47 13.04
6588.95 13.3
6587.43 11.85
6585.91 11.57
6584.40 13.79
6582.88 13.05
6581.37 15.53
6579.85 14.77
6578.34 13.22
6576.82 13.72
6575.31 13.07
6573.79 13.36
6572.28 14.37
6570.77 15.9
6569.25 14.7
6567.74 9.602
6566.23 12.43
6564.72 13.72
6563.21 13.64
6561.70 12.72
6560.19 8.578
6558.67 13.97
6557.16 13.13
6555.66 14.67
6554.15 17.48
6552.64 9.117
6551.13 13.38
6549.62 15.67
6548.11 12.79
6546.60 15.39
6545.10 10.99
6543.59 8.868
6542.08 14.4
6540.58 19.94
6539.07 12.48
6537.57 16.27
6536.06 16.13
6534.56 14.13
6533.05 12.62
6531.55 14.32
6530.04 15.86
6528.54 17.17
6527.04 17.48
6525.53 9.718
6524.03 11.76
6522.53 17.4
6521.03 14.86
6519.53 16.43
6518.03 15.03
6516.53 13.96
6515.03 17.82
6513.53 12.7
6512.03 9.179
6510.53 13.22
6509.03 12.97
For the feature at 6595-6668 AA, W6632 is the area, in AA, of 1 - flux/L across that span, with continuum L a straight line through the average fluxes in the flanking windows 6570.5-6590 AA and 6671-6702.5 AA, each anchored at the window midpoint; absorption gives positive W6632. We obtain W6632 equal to 2.4 AA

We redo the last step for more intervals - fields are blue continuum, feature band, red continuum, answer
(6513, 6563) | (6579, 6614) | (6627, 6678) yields 0.9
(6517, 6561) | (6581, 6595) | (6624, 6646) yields 0.8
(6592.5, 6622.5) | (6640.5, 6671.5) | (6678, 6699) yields 0.7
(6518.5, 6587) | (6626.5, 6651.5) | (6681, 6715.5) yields 0.3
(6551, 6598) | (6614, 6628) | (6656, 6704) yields 1.1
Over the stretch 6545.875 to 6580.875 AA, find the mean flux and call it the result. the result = 13.5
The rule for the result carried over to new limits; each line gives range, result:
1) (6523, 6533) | 14.3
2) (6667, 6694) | 12.5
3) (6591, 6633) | 12.4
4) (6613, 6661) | 12.4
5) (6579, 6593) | 12.8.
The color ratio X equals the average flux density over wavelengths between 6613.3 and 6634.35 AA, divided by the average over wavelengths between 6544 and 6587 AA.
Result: 0.87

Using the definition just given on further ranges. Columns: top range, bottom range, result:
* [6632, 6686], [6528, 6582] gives 0.93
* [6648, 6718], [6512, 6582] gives 0.87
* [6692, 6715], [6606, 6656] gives 0.94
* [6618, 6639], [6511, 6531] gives 0.83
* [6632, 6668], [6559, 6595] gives 0.99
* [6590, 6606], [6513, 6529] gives 0.87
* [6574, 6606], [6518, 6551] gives 0.91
